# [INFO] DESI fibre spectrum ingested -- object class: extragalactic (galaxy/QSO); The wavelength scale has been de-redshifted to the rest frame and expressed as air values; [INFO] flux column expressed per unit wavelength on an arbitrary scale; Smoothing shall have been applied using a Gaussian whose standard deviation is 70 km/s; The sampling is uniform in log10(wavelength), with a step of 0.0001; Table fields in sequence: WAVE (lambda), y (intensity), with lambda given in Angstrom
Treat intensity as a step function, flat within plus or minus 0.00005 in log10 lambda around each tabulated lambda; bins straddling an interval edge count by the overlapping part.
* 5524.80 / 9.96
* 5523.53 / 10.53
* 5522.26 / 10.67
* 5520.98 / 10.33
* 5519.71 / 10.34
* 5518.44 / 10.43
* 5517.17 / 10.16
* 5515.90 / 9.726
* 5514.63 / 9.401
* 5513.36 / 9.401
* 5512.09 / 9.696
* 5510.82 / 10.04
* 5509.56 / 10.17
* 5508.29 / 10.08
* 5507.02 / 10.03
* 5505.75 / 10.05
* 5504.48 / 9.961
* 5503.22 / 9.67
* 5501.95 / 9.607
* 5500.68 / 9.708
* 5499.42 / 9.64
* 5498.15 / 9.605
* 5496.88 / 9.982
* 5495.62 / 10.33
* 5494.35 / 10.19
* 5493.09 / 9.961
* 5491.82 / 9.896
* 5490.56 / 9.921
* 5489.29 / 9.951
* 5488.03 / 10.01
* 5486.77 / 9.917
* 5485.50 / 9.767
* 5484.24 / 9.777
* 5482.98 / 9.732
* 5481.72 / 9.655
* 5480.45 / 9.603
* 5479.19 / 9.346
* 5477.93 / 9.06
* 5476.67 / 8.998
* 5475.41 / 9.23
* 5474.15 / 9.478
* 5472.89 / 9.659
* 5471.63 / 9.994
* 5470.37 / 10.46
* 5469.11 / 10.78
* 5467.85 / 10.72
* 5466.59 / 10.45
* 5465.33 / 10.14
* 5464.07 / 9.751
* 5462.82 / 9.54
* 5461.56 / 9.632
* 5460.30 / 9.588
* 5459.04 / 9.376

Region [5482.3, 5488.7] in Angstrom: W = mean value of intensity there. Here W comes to 9.85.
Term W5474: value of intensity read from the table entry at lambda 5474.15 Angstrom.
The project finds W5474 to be 9.478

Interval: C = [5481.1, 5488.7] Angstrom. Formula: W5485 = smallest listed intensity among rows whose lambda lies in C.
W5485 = 9.655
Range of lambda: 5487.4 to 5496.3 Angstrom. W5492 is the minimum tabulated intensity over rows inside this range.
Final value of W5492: 9.896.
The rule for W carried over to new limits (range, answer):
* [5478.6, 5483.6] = 9.58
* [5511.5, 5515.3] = 9.5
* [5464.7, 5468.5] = 10.4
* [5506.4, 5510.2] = 10.1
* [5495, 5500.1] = 9.89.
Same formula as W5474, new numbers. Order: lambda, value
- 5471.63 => 9.994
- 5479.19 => 9.346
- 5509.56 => 10.17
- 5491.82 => 9.896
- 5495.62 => 10.33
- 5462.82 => 9.54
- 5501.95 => 9.607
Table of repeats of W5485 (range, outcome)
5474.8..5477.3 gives 8.998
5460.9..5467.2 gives 9.54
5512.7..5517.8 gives 9.401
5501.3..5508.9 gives 9.607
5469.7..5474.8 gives 9.478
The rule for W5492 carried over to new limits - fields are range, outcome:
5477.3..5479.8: 9.06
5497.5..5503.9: 9.605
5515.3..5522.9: 9.726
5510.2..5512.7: 9.696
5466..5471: 10.45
